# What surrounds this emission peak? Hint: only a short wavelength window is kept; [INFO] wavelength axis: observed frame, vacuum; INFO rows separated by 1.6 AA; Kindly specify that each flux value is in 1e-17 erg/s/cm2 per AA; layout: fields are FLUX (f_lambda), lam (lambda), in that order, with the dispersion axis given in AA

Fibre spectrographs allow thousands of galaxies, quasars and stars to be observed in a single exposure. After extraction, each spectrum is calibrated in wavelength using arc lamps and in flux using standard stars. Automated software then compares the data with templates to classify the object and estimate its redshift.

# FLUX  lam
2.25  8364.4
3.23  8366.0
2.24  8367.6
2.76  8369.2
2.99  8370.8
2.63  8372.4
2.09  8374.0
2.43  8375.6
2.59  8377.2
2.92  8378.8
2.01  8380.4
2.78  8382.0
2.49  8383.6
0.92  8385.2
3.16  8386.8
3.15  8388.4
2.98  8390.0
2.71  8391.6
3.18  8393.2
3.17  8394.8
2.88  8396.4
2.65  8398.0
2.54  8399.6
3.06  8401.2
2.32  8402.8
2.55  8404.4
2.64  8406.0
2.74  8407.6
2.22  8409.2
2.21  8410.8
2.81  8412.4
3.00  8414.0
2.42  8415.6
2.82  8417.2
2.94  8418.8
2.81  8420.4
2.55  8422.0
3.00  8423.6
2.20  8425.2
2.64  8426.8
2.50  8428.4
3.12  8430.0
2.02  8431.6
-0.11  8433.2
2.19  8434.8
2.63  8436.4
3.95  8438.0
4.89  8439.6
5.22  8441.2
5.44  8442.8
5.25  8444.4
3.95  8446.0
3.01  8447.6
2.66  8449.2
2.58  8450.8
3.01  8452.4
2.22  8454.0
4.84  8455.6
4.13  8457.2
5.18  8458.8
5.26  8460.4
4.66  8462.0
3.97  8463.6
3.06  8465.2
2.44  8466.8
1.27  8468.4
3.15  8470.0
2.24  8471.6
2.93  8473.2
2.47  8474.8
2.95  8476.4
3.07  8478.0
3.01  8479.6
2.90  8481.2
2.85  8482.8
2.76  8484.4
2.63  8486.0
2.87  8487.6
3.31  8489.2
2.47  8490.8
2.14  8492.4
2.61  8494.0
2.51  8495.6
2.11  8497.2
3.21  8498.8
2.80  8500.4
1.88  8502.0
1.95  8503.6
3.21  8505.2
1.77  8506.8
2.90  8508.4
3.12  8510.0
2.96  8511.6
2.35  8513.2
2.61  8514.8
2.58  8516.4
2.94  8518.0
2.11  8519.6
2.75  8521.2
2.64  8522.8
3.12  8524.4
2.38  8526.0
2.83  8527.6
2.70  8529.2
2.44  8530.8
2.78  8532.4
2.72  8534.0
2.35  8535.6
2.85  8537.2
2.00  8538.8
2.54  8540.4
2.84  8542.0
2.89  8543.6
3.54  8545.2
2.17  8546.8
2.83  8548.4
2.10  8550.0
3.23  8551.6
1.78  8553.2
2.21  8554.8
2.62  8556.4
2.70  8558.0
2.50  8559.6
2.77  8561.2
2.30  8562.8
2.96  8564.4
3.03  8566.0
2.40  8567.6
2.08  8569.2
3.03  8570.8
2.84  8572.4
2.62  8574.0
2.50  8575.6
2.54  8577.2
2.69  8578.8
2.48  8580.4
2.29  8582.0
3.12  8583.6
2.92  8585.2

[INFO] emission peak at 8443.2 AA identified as [S II]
